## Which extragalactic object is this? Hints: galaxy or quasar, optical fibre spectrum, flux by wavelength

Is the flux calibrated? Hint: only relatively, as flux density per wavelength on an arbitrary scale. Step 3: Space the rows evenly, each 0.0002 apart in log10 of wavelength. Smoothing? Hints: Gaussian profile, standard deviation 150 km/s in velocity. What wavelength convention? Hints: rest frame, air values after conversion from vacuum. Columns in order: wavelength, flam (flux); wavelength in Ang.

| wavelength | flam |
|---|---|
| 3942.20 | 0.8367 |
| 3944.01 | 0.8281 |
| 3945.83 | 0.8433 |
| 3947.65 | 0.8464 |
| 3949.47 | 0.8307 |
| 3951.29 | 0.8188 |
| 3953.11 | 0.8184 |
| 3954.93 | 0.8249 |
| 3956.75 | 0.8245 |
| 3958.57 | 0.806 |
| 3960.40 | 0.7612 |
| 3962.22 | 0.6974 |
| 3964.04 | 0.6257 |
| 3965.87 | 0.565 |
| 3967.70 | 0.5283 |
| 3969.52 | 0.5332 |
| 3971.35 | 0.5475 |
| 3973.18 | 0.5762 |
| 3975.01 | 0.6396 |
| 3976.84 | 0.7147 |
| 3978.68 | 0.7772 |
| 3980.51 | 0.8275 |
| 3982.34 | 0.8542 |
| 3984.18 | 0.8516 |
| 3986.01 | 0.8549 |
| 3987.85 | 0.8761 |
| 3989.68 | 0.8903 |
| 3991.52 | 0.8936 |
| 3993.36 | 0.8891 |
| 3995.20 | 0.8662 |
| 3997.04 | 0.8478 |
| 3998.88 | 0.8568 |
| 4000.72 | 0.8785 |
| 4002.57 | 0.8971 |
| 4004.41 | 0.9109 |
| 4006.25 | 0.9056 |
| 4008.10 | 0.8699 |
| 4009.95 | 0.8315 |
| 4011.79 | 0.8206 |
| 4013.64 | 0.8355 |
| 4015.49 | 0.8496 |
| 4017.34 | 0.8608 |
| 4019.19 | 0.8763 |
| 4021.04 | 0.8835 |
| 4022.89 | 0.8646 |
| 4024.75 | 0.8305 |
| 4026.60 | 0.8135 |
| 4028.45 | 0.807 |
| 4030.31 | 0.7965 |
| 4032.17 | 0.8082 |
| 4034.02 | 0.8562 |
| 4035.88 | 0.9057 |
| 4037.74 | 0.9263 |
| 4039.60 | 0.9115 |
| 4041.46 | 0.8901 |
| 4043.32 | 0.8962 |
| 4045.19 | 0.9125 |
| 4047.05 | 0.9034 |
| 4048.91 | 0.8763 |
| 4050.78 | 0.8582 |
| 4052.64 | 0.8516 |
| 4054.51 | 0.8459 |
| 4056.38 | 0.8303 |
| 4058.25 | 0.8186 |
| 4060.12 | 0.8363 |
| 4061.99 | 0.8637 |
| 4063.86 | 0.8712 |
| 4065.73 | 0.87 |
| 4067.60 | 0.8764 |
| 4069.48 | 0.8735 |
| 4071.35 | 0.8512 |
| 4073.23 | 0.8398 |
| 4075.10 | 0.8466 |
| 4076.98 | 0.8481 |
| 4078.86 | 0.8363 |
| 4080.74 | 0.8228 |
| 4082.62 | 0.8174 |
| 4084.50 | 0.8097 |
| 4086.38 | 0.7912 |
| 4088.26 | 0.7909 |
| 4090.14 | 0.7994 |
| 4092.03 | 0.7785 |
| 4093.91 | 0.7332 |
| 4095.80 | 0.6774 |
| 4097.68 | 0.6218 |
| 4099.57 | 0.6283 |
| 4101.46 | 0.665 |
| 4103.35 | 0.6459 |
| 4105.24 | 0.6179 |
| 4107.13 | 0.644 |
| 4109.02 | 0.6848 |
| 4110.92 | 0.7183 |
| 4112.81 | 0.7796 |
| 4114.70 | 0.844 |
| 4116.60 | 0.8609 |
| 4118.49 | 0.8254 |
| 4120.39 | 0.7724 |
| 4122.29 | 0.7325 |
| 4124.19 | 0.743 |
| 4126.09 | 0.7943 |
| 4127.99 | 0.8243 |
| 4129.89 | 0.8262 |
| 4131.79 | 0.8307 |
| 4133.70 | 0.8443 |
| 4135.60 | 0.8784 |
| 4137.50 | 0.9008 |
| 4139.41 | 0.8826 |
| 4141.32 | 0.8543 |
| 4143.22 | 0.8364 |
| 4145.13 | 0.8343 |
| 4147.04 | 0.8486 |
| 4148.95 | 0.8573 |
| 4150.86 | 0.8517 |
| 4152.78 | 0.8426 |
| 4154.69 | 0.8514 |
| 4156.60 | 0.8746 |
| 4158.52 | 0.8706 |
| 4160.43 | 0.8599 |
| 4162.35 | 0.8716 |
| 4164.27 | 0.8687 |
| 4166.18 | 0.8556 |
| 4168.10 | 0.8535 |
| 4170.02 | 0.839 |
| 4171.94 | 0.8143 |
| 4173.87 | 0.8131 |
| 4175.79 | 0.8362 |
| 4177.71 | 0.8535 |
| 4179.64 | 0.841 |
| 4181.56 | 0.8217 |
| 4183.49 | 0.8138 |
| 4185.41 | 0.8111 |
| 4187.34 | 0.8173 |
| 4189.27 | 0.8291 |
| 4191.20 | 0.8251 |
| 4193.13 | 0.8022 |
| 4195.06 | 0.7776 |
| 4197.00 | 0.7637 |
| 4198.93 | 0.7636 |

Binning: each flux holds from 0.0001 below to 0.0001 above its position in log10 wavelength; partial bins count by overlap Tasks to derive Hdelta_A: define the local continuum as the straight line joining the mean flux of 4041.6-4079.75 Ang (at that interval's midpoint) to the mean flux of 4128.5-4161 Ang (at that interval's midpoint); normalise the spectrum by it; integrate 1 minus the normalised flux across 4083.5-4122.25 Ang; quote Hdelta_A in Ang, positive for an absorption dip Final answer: 5.6 Ang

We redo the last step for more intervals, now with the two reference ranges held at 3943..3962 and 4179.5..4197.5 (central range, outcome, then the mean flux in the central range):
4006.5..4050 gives -2.6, 0.863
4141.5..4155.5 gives -0.6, 0.847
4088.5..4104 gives 2.2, 0.699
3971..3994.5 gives 0.7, 0.791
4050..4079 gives -1.4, 0.851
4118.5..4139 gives -0.1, 0.817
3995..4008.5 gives -1.1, 0.88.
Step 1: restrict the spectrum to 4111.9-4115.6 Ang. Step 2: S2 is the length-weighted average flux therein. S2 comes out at 0.813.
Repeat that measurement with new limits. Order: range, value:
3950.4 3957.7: 0.822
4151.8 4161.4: 0.859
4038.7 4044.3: 0.898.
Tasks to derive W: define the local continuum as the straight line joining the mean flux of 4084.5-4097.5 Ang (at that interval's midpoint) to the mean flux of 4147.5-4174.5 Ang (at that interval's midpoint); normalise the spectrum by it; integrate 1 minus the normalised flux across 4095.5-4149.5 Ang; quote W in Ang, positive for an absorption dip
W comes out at 1.7 Ang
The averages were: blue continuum 0.757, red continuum 0.852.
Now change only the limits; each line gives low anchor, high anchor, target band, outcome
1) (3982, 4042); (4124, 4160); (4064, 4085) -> 0.2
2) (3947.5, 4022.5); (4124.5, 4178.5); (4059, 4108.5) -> 2.9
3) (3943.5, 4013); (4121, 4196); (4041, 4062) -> -1.5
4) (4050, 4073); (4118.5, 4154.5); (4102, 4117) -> 2.2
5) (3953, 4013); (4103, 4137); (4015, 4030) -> -1.2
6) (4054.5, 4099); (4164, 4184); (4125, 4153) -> -0.6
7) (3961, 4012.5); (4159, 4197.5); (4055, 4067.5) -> -0.8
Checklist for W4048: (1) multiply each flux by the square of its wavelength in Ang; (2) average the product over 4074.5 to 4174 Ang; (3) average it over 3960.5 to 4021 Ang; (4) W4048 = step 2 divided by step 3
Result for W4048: 1.1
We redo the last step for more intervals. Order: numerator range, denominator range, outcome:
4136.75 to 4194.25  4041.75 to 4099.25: 1.07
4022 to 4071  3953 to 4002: 1.17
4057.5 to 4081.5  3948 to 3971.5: 1.26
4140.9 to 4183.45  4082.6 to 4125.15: 1.18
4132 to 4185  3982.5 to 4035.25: 1.07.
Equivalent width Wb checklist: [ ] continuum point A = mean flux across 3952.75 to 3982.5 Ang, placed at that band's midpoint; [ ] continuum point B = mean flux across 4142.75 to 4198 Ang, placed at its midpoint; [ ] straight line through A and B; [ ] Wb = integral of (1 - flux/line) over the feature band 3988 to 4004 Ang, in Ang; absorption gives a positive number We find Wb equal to -3.66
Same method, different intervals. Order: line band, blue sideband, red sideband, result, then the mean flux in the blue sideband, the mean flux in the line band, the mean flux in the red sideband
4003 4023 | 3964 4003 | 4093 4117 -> -3.12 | 0.765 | 0.866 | 0.698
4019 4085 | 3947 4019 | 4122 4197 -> -3.80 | 0.793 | 0.856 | 0.835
